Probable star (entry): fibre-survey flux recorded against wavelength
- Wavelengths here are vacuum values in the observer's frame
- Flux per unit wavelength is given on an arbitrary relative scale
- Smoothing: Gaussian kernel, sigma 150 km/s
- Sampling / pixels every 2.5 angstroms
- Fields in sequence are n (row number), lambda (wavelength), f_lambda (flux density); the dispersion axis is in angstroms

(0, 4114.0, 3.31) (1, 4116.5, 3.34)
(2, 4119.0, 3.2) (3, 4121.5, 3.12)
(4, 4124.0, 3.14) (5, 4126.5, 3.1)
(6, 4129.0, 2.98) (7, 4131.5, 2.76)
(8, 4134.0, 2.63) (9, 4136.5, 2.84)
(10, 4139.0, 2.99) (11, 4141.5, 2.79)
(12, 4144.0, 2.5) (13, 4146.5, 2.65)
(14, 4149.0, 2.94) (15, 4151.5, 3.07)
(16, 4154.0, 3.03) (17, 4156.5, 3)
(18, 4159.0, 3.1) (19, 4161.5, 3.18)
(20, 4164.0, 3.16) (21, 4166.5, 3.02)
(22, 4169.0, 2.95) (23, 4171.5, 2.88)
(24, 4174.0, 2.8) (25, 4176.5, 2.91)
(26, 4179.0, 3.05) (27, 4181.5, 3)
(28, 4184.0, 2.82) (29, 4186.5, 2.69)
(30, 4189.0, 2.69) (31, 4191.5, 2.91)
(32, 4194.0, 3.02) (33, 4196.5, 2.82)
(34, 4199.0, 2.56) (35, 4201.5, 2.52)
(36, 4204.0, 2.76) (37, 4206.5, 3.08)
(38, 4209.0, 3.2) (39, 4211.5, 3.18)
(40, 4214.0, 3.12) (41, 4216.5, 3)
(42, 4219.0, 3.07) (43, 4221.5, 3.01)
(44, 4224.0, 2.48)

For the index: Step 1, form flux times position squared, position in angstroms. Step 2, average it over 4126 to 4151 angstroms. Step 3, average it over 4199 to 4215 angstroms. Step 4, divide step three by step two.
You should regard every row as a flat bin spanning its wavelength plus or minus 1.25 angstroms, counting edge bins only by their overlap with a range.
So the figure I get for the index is 1.1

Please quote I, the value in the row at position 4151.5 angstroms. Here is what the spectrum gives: 3.07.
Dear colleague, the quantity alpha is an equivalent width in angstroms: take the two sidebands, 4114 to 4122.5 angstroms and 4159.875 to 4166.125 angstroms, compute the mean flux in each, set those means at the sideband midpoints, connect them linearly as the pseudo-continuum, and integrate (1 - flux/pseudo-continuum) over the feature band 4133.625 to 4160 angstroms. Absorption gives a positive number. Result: 2.5 angstroms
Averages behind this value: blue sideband 3.24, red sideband 3.14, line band 2.87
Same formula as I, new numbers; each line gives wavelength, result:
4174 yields 2.8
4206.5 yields 3.08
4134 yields 2.63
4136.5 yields 2.84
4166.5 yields 3.02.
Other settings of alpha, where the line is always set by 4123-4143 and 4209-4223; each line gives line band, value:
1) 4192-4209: 1.2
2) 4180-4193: 0.8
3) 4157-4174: -0.4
